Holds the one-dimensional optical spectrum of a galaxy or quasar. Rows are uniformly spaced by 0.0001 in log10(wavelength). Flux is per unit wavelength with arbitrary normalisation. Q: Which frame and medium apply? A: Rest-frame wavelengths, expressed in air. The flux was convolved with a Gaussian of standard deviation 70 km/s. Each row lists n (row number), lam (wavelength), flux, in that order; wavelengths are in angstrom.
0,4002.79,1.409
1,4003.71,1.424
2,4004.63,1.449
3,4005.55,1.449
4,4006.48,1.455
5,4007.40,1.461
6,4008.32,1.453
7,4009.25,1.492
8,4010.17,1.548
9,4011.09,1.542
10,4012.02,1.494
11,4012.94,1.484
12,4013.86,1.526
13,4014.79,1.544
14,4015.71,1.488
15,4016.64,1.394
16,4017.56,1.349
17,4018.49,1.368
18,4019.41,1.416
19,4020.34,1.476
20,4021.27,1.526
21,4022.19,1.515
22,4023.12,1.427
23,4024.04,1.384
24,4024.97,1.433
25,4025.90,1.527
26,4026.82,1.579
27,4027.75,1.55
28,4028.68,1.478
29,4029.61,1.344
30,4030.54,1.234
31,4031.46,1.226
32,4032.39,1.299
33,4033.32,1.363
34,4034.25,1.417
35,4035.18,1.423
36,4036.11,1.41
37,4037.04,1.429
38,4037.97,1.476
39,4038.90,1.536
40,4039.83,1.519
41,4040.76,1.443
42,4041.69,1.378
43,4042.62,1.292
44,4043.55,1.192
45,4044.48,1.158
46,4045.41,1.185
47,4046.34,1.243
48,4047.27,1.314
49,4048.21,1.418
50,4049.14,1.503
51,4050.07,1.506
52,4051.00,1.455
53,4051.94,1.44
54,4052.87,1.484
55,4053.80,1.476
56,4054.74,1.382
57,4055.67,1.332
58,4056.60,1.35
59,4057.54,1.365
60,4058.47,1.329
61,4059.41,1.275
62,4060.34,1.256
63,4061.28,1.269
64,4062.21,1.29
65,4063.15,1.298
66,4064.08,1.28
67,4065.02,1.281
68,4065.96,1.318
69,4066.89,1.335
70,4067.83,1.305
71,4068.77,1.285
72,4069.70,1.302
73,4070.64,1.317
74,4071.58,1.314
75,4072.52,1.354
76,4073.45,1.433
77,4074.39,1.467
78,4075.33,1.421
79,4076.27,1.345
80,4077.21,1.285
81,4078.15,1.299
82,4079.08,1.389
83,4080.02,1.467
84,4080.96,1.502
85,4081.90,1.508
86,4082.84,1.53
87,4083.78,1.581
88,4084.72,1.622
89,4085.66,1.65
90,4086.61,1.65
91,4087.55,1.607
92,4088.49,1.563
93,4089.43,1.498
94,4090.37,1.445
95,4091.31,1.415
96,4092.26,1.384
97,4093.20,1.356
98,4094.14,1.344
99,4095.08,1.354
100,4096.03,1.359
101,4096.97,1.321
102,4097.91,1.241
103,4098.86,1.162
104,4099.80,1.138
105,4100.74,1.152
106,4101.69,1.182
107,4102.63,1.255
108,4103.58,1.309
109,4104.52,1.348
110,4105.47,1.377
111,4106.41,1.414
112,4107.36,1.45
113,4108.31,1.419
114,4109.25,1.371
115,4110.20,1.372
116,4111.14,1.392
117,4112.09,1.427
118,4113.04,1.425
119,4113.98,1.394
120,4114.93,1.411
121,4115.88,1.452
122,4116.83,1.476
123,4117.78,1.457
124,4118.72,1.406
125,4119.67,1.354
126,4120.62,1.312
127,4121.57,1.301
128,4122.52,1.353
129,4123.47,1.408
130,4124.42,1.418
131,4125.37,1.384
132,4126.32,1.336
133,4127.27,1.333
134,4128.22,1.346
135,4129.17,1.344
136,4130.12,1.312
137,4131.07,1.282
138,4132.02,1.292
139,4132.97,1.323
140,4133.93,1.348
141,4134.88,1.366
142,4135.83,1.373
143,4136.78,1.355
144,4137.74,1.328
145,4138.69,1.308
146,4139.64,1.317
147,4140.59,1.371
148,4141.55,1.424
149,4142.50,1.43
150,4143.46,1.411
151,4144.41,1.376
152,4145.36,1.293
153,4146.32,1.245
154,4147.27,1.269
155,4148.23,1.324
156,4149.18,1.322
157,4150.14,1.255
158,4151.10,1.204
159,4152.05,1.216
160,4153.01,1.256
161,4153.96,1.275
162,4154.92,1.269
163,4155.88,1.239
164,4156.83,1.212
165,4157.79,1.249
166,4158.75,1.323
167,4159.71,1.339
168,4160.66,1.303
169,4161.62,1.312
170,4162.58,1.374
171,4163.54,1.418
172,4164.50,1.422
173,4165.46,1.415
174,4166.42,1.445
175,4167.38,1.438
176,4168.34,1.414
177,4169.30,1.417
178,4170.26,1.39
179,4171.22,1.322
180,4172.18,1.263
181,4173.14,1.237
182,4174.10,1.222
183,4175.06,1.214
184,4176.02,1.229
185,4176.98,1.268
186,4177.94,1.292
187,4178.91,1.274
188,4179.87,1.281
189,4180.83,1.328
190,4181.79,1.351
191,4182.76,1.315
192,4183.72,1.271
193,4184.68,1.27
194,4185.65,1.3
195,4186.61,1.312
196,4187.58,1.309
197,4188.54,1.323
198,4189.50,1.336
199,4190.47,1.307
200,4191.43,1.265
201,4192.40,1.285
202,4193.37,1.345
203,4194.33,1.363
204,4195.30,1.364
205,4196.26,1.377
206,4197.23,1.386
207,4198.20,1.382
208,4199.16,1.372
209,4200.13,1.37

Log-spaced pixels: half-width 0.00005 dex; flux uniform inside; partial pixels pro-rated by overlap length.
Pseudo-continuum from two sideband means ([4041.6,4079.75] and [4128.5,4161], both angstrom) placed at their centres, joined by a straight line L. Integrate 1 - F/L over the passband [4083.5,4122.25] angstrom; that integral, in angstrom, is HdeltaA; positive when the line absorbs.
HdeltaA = -2.0 angstrom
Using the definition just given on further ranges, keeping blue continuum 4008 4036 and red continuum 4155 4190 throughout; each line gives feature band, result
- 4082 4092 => -1.2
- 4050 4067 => 0.7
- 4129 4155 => 0.5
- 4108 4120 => -0.4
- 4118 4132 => 0.1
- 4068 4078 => 0.4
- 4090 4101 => 0.6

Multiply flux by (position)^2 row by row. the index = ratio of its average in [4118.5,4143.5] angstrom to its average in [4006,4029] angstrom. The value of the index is 1.0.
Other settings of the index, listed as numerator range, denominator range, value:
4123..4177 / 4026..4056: 1.00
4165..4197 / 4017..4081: 1.02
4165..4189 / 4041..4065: 1.04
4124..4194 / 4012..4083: 1.00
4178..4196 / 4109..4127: 0.97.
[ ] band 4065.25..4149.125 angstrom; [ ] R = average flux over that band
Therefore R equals 1.37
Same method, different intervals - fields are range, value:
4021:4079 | 1.37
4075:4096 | 1.46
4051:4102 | 1.38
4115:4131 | 1.37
